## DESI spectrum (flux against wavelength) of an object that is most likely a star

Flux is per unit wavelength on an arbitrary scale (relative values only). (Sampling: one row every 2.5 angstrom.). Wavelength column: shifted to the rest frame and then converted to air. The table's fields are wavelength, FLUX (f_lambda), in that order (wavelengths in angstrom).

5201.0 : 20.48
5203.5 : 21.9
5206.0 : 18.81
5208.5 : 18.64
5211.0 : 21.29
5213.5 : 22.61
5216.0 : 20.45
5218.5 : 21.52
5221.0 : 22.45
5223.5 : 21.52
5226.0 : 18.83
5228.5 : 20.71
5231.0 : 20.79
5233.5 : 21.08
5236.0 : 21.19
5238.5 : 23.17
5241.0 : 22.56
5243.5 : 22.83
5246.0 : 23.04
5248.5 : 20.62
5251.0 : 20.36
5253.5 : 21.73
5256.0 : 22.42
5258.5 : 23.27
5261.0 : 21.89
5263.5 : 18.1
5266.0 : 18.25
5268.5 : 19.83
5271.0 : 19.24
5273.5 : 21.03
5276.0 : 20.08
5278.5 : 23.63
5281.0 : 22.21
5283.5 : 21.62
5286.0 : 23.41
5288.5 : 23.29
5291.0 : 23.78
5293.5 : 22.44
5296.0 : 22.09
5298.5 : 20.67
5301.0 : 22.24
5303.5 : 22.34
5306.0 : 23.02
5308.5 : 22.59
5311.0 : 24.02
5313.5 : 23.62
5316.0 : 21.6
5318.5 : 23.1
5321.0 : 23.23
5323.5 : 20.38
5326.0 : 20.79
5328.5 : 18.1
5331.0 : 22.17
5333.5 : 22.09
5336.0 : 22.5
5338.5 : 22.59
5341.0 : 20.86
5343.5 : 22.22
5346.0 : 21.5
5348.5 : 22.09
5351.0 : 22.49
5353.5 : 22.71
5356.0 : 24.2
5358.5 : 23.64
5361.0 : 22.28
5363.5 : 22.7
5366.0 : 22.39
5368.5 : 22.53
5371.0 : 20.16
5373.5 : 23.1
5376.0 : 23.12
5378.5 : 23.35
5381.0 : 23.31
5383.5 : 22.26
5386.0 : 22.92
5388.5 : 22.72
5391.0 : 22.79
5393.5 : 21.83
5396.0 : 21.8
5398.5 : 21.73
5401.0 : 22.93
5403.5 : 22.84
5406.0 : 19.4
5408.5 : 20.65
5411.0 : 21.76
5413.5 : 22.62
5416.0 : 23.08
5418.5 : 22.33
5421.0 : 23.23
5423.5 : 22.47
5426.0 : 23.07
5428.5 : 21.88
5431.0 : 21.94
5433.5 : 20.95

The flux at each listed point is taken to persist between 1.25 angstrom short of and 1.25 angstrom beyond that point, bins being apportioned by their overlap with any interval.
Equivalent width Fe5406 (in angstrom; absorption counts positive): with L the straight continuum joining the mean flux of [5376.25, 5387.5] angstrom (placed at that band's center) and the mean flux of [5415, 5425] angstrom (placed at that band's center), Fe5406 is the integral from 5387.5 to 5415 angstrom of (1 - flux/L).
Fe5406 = 1.1 angstrom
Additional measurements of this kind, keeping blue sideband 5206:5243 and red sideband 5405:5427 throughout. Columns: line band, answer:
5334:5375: -1.10 angstrom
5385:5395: -0.26 angstrom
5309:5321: -0.82 angstrom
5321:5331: 0.53 angstrom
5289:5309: -0.84 angstrom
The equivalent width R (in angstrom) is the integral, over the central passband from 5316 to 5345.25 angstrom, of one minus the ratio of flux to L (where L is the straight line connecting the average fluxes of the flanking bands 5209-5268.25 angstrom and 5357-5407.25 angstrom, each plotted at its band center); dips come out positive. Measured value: 0.5 angstrom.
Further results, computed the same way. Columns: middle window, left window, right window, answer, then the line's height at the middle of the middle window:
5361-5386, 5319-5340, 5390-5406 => -0.8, 21.9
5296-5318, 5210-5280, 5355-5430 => -0.8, 21.7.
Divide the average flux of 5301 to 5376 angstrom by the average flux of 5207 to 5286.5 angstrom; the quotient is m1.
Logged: 1.0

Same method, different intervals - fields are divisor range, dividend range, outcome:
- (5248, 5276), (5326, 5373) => 1.07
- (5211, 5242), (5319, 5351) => 1.01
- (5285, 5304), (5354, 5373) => 1.00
